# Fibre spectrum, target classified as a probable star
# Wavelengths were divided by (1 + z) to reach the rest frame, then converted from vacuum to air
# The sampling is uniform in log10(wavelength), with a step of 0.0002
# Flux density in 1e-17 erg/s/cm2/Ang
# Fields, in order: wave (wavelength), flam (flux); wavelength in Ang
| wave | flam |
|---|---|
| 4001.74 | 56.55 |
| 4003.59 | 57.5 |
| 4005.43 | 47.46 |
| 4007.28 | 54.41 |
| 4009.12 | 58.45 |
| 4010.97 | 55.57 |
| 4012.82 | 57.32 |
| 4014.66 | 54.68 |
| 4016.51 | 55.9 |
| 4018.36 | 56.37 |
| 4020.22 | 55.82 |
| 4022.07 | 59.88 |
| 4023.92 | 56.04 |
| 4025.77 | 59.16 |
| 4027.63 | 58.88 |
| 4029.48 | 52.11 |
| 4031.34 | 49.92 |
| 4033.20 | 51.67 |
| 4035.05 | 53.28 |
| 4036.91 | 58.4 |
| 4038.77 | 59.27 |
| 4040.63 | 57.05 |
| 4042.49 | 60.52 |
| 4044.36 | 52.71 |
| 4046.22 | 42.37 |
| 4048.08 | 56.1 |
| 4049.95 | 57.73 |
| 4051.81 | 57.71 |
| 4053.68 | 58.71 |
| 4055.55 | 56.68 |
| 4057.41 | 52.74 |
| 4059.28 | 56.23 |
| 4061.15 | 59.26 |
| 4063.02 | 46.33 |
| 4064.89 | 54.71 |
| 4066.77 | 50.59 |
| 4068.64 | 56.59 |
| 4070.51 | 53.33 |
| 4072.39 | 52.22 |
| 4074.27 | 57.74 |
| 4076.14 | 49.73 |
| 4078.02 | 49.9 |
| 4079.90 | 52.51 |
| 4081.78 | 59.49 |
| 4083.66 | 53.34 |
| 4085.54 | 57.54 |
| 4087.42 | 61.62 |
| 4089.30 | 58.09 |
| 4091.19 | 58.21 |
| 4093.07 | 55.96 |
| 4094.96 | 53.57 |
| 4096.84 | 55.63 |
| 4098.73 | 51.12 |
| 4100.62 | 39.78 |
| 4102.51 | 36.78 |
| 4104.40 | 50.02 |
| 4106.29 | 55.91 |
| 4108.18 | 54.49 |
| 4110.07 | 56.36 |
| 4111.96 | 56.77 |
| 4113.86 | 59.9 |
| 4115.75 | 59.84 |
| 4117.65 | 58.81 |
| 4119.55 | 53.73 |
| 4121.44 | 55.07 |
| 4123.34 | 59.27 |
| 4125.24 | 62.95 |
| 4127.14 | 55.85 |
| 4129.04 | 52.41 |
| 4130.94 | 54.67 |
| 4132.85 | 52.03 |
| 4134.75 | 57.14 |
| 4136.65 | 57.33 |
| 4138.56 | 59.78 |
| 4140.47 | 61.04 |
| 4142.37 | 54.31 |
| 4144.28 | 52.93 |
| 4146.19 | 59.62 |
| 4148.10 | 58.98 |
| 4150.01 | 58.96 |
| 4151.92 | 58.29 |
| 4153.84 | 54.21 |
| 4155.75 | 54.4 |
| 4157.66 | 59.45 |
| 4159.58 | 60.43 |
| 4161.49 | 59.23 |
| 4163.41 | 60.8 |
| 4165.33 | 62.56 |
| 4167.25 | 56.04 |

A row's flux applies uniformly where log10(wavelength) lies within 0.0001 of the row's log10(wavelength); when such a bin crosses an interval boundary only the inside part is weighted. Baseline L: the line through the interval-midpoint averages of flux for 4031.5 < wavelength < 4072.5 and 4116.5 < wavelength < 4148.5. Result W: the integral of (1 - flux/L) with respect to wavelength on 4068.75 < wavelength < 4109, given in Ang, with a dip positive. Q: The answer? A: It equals 1.7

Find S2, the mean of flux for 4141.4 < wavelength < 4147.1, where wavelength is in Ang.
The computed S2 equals 55.7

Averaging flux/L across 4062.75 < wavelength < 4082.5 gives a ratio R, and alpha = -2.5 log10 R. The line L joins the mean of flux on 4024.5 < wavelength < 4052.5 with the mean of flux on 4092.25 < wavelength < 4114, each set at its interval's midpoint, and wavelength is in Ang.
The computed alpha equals 0.01 mag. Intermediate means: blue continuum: 55.1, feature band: 53.2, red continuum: 51.9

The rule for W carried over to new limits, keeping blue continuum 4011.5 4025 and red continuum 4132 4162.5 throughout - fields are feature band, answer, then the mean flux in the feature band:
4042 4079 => 1.9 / 54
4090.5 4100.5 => 0.6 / 53.6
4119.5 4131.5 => 0.2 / 56.6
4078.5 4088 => 0.1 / 56.4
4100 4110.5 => 1.5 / 48.8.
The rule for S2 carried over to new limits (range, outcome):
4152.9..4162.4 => 57.6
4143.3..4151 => 57.6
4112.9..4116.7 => 59.8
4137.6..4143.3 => 58.4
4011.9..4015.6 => 56.1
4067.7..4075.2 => 54.9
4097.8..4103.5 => 42.6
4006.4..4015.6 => 56.1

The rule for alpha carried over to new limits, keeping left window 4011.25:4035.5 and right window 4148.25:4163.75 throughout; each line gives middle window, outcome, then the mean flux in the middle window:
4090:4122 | 0.069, 53.7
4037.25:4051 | 0.013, 55.3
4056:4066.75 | 0.051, 53.7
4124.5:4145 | 0.026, 56.4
